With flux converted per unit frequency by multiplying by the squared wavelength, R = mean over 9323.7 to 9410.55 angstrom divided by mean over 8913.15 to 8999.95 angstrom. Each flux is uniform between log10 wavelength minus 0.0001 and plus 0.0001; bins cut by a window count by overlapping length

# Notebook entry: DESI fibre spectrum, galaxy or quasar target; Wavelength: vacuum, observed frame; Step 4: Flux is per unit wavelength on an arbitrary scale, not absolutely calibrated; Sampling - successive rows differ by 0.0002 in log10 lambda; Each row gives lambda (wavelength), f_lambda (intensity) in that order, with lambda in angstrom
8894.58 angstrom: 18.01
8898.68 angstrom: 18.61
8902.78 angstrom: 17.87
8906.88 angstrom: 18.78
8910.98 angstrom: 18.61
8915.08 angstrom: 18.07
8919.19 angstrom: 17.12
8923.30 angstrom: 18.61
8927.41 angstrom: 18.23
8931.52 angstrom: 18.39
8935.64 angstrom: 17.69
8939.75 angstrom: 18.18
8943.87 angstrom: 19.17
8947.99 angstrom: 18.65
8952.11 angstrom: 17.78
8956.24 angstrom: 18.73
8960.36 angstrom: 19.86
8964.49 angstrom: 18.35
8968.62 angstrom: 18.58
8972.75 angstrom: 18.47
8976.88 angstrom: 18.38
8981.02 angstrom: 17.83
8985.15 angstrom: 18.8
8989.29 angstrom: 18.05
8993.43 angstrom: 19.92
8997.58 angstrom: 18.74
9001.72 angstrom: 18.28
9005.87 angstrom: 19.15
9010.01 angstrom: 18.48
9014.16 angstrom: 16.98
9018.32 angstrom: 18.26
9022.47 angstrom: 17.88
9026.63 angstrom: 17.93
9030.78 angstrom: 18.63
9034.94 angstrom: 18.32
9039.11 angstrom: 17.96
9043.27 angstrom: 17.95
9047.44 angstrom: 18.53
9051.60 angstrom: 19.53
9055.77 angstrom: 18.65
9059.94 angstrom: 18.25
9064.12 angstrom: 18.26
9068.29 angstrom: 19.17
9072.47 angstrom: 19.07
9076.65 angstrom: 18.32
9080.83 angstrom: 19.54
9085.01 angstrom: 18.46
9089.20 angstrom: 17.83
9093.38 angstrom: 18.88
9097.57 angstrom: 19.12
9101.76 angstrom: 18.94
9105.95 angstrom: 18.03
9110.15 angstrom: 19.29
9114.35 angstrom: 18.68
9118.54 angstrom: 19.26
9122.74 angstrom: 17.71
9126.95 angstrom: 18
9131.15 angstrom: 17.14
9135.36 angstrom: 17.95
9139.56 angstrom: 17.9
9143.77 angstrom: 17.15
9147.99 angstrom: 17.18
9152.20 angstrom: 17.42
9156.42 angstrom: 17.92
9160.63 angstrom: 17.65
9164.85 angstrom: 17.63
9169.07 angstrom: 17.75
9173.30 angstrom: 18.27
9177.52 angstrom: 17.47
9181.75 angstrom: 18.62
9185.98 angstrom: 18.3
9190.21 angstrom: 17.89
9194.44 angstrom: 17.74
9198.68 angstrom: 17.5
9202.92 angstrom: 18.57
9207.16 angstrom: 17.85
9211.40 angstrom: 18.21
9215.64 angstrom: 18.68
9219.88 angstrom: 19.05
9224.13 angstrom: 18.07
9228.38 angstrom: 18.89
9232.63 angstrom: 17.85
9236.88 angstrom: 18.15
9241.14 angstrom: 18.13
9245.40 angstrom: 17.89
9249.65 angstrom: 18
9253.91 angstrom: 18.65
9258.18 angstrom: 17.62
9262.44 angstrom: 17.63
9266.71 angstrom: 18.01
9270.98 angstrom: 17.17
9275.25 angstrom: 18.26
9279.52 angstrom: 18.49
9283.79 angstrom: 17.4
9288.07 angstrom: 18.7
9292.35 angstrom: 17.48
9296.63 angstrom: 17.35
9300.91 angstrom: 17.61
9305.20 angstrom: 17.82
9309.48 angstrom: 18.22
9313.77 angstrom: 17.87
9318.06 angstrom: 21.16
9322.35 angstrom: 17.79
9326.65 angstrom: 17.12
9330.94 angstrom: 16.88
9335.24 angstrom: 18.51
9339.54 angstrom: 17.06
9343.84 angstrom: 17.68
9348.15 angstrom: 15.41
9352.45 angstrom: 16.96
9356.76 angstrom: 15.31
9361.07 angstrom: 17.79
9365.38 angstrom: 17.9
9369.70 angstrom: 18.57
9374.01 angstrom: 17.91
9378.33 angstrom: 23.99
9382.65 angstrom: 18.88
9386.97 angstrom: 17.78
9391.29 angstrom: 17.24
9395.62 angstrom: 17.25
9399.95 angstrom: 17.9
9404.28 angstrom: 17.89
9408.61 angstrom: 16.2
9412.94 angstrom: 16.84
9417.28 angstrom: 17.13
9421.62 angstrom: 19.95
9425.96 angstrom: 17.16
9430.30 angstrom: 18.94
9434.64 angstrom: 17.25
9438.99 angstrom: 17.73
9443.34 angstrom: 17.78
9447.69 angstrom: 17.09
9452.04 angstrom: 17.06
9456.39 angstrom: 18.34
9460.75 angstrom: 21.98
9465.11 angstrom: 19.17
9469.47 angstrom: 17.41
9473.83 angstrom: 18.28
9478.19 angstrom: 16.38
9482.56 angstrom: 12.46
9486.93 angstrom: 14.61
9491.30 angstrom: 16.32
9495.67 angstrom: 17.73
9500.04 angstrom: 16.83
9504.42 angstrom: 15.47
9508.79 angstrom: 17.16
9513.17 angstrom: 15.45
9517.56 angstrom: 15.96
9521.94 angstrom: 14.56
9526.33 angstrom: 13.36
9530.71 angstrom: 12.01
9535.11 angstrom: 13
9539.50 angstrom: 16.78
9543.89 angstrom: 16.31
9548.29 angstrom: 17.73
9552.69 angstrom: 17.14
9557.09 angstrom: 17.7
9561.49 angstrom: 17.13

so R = 1.05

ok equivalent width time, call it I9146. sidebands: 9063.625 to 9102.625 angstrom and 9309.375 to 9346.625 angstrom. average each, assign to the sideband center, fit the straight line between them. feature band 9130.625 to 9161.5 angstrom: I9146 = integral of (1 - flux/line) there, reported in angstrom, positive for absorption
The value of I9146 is 1.7 angstrom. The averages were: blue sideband 18.8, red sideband 18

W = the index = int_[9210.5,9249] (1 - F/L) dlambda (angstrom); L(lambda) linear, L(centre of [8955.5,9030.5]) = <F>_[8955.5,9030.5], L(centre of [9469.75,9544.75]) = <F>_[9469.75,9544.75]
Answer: -2.7 angstrom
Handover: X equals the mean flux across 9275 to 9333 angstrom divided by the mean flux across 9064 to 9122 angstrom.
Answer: 0.96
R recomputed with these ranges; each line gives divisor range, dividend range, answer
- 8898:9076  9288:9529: 1.03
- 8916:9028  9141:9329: 1.04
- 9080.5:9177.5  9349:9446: 1.05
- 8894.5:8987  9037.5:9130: 1.04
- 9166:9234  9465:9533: 0.92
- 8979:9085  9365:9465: 1.07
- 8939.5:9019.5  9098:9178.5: 1.01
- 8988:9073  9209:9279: 1.03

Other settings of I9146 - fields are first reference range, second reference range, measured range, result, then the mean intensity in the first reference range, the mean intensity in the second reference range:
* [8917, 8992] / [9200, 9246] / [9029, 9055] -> -0.18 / 18.4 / 18.3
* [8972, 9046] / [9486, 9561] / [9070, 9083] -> -0.70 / 18.3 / 15.8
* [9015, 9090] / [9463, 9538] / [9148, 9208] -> -0.68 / 18.5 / 15.7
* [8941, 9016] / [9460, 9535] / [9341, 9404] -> -4.89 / 18.6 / 16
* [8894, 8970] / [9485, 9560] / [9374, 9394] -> -3.46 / 18.4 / 15.8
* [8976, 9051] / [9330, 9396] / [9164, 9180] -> 0.28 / 18.4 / 17.9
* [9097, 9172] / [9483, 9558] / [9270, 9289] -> -0.97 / 18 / 15.7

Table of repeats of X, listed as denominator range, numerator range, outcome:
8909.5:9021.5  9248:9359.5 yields 0.96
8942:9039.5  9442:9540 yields 0.88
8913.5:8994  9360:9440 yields 0.98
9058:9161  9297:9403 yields 0.98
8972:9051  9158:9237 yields 0.99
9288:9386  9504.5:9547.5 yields 0.84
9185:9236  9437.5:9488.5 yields 0.95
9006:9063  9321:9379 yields 0.96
